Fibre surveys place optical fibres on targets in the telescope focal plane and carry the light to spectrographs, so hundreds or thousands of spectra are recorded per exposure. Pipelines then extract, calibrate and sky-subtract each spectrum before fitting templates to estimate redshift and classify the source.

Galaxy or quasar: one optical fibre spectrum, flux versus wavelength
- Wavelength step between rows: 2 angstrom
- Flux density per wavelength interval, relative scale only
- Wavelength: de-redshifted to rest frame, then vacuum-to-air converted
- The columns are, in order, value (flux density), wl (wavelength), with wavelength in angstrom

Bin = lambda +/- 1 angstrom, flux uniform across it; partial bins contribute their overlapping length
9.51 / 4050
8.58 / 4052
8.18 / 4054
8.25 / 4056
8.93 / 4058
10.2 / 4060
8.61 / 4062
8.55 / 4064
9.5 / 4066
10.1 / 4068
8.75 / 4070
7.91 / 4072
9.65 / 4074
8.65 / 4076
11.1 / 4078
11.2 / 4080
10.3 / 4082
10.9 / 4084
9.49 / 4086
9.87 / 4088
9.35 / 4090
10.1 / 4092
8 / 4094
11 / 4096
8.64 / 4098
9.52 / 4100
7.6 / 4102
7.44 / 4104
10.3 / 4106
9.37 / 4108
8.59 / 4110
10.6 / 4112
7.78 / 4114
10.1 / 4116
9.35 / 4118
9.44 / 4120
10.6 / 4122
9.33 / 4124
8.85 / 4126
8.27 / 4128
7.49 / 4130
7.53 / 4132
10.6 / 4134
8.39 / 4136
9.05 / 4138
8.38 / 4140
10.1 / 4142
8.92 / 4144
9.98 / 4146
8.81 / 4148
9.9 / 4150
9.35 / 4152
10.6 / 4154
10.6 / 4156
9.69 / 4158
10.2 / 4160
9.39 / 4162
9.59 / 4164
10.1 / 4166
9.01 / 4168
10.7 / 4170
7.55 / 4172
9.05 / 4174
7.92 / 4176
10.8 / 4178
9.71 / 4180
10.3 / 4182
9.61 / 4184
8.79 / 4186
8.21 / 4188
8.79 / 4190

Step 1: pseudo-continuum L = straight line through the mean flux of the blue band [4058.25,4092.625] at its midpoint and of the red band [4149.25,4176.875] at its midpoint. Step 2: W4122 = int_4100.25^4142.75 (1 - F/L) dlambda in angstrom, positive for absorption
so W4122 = 2.6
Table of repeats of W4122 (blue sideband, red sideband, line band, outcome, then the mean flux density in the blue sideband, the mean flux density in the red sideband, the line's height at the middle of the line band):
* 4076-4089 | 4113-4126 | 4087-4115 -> 2.01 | 10.3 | 9.39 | 9.86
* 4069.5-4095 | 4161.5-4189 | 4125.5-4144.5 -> 1.45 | 9.65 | 9.34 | 9.47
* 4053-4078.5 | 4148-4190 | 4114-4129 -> 0.00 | 9.07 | 9.52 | 9.31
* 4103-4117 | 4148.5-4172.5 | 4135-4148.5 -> 0.62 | 9.17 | 9.75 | 9.53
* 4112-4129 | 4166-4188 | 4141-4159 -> -0.89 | 9.3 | 9.33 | 9.31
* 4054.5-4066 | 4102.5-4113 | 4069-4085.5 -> -1.42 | 8.93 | 9.18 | 9.02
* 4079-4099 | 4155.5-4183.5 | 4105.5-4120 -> 0.57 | 9.88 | 9.6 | 9.8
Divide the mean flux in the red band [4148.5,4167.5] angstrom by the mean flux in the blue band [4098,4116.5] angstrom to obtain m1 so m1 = 1.10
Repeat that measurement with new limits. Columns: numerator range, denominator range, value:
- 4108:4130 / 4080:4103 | 0.96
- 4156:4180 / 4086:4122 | 1.02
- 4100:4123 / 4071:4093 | 0.93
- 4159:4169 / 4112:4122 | 1.02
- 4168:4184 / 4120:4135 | 1.05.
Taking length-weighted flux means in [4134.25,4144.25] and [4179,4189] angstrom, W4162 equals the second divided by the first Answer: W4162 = 1.03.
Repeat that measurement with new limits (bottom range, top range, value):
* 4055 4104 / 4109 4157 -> 0.99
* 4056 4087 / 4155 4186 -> 1.00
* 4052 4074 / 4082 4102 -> 1.07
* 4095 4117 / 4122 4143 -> 0.97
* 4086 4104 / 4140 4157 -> 1.06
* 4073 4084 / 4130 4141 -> 0.85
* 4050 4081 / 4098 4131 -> 0.98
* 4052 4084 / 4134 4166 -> 1.02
